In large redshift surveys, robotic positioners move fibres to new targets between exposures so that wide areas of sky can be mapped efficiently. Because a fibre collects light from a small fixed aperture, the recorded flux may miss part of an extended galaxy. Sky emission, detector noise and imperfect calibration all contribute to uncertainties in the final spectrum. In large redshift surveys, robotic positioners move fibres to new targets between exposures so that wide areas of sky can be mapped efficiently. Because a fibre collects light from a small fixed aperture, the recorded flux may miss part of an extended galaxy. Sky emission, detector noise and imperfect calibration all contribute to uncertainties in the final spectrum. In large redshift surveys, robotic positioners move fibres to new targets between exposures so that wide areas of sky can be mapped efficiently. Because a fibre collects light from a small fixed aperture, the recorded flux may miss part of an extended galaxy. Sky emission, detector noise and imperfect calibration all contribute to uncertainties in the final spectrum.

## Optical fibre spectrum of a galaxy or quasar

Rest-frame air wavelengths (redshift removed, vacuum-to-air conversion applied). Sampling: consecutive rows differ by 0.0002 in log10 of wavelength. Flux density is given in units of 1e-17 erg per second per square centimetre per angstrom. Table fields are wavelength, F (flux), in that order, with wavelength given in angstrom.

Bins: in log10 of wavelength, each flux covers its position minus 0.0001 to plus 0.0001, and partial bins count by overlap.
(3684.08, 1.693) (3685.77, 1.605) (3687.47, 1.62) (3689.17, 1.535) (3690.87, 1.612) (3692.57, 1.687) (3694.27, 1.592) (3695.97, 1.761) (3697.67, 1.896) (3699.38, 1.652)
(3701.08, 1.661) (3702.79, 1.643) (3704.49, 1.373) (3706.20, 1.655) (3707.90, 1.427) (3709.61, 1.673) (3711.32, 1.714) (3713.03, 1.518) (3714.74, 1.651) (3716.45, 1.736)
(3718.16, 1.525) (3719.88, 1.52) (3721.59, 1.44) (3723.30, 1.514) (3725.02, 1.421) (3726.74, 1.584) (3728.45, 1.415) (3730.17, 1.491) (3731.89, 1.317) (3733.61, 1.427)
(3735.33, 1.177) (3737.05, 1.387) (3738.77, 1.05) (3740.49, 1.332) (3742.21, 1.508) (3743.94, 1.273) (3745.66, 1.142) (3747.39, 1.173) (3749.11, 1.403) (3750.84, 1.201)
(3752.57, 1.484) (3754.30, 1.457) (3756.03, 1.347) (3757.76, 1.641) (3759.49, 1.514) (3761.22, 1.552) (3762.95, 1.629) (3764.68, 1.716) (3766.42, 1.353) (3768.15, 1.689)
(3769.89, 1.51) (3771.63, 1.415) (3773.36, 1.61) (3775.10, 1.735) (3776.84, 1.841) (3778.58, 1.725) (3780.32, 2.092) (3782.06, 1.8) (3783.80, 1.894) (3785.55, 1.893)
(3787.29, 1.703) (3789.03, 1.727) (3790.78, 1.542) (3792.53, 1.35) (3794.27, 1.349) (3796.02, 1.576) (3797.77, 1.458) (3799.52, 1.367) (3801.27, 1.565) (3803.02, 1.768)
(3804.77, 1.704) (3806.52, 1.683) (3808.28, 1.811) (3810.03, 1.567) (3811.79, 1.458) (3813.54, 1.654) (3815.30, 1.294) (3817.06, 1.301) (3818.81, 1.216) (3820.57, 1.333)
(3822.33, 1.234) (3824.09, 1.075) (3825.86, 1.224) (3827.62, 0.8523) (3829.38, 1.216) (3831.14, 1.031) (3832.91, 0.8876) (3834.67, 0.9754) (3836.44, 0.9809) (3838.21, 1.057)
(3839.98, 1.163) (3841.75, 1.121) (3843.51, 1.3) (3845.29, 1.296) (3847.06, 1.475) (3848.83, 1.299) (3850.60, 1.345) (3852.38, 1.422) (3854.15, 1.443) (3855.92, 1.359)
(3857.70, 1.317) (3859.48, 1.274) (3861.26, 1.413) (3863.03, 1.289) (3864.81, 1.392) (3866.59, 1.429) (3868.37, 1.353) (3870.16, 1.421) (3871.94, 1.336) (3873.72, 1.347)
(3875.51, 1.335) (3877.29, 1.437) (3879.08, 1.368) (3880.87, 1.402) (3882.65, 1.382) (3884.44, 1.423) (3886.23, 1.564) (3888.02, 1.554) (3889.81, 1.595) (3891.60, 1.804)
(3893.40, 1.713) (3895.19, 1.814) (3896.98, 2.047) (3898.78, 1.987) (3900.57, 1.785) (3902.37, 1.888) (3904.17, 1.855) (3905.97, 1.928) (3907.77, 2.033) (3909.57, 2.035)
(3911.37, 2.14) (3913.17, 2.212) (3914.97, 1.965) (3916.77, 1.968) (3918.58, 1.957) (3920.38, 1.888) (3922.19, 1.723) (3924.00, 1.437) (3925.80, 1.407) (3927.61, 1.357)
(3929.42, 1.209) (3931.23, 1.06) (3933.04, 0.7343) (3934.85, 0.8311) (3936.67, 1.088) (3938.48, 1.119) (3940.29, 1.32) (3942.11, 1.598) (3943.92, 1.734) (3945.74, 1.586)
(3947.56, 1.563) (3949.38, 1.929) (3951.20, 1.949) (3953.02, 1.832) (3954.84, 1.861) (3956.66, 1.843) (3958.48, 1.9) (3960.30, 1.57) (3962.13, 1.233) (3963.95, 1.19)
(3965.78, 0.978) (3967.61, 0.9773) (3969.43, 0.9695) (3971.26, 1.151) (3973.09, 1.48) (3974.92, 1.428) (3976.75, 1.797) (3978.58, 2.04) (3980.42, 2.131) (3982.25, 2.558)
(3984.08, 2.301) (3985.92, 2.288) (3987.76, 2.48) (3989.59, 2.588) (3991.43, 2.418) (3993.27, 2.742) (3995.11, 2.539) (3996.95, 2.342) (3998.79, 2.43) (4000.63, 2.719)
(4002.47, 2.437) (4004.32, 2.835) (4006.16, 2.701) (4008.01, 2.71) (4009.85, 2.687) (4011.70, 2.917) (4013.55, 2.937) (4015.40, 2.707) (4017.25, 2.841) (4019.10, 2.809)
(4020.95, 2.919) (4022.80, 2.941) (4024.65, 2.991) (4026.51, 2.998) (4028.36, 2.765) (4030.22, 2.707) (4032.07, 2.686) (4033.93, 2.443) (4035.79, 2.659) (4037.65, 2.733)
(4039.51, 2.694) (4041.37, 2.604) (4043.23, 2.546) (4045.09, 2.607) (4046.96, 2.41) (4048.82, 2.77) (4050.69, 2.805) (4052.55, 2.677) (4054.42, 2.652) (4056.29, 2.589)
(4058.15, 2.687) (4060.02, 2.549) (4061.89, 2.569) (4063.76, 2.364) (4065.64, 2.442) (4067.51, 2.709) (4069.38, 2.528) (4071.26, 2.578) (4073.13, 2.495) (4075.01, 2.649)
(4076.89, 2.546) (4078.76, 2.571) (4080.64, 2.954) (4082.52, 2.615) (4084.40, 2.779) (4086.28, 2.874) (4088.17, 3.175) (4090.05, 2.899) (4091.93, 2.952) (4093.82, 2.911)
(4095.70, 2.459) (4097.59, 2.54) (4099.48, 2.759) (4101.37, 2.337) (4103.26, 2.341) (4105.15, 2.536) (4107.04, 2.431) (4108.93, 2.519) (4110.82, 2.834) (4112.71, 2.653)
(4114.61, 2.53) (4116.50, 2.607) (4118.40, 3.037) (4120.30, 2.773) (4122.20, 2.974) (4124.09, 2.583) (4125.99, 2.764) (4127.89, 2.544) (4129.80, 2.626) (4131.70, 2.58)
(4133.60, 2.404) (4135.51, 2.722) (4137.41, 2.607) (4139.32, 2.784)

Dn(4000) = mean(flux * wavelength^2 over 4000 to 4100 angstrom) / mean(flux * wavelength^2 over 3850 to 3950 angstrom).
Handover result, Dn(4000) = 1.9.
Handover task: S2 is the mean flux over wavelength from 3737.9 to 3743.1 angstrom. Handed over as 1.3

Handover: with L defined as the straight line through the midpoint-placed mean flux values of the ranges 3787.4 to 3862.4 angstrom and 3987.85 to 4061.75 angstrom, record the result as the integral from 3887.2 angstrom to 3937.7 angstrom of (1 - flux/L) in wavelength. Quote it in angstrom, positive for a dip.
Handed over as 6.3 angstrom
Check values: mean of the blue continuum 1.35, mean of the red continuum 2.68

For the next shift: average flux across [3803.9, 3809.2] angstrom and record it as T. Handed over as 1.73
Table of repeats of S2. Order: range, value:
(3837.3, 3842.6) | 1.11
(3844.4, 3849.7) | 1.36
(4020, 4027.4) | 2.96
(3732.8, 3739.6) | 1.26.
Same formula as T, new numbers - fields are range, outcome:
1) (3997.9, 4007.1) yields 2.62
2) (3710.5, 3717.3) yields 1.65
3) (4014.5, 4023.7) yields 2.84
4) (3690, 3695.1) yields 1.63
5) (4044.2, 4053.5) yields 2.65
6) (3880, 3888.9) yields 1.47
